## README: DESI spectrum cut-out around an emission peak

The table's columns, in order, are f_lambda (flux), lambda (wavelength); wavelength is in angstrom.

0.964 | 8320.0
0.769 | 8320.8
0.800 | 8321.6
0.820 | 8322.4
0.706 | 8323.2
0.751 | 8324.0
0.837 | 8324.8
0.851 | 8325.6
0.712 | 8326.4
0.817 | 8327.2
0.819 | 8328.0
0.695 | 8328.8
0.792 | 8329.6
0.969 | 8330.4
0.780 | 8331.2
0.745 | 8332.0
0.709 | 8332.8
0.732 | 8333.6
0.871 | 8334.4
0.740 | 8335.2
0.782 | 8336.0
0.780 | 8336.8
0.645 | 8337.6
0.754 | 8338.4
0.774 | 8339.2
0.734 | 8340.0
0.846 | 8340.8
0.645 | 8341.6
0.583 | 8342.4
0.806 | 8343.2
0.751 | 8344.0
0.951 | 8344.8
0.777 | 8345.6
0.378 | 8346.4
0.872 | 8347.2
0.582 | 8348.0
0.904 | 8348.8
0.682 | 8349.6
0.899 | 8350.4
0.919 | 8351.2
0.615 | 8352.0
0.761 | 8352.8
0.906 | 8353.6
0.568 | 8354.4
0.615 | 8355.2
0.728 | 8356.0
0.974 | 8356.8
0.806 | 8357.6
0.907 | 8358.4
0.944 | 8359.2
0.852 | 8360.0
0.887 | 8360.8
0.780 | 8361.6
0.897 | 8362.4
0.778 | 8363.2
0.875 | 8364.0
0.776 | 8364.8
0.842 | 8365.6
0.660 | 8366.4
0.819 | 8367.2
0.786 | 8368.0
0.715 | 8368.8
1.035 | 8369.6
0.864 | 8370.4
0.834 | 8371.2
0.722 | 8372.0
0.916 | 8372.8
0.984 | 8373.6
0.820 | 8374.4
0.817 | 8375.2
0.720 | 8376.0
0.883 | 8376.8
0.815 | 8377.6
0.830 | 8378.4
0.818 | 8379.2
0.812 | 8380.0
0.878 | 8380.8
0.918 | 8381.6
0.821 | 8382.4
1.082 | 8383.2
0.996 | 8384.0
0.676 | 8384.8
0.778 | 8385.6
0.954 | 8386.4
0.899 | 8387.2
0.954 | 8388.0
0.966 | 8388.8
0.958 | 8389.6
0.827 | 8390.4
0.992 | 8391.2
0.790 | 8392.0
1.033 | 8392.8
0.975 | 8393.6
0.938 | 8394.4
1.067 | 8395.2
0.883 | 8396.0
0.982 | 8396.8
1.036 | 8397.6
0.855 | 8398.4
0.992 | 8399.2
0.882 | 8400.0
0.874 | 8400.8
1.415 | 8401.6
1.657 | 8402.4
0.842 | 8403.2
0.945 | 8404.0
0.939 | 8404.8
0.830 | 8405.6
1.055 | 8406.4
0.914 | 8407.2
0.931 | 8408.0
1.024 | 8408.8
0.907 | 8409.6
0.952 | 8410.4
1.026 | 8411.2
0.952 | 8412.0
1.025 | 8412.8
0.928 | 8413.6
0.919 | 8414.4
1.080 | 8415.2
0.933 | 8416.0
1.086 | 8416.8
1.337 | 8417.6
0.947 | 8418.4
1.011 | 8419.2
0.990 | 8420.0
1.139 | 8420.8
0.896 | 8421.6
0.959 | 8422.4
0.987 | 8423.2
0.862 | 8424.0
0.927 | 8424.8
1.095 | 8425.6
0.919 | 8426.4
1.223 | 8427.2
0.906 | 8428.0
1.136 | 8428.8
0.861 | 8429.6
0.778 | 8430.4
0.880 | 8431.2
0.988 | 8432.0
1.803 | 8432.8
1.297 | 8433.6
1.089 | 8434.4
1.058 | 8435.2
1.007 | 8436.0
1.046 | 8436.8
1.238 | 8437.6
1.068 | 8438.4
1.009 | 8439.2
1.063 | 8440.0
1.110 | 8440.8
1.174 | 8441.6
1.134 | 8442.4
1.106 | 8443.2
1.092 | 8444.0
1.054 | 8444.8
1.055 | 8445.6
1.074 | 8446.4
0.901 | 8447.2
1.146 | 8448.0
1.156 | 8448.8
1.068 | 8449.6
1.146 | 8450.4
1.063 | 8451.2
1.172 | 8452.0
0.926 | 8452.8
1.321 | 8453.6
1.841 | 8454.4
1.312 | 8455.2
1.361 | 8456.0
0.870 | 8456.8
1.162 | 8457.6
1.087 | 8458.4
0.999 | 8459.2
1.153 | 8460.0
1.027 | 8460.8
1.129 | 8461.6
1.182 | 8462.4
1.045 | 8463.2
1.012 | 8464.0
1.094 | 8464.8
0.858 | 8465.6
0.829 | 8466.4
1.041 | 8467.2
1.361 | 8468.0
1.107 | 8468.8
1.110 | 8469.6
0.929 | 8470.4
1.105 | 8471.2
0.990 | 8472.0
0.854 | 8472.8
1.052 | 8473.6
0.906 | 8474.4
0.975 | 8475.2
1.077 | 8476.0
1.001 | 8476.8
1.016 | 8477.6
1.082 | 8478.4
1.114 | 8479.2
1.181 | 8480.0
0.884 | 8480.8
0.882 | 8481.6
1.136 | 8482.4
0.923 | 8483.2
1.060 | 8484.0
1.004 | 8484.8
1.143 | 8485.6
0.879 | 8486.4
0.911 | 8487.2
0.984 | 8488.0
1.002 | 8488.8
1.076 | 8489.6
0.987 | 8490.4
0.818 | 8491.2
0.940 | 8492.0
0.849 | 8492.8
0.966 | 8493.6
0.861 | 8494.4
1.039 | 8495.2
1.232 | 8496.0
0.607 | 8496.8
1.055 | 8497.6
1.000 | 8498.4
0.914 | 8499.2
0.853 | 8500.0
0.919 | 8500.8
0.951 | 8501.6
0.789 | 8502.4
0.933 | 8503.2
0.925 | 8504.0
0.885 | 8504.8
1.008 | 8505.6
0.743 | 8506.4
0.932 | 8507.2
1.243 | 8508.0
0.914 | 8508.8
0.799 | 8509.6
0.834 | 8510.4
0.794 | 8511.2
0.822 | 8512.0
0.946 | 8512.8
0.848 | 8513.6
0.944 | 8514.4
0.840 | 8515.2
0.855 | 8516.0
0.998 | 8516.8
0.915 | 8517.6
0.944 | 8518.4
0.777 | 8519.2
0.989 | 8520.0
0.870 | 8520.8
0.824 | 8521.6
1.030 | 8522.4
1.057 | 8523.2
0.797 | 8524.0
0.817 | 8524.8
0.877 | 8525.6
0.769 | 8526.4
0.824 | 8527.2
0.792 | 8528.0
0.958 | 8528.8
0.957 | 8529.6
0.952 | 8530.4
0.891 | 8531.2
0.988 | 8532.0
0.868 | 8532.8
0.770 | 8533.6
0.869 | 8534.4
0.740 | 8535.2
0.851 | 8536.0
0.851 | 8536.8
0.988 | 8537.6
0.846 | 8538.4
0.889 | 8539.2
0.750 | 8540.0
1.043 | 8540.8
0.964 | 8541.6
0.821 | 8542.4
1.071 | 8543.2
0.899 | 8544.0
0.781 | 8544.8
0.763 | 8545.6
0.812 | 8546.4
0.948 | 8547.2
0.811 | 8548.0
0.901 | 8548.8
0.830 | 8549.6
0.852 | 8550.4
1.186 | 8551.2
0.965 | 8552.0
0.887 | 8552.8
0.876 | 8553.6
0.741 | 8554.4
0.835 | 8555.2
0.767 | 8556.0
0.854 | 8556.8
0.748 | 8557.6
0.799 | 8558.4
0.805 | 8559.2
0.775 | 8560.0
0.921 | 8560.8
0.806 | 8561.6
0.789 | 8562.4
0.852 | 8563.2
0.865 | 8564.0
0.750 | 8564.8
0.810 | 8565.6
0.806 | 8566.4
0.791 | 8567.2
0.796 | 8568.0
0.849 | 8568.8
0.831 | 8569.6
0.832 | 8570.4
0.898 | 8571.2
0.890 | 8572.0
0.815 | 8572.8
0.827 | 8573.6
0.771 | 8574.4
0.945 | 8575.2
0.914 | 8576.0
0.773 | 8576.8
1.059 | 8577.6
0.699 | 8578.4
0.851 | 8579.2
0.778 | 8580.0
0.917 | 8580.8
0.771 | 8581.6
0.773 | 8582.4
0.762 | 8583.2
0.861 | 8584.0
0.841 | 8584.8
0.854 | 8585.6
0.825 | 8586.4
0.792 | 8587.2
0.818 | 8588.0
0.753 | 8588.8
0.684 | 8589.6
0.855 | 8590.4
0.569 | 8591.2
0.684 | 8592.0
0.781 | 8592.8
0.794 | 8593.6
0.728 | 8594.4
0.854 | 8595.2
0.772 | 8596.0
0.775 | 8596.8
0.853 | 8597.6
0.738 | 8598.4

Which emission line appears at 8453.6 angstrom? Mg II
